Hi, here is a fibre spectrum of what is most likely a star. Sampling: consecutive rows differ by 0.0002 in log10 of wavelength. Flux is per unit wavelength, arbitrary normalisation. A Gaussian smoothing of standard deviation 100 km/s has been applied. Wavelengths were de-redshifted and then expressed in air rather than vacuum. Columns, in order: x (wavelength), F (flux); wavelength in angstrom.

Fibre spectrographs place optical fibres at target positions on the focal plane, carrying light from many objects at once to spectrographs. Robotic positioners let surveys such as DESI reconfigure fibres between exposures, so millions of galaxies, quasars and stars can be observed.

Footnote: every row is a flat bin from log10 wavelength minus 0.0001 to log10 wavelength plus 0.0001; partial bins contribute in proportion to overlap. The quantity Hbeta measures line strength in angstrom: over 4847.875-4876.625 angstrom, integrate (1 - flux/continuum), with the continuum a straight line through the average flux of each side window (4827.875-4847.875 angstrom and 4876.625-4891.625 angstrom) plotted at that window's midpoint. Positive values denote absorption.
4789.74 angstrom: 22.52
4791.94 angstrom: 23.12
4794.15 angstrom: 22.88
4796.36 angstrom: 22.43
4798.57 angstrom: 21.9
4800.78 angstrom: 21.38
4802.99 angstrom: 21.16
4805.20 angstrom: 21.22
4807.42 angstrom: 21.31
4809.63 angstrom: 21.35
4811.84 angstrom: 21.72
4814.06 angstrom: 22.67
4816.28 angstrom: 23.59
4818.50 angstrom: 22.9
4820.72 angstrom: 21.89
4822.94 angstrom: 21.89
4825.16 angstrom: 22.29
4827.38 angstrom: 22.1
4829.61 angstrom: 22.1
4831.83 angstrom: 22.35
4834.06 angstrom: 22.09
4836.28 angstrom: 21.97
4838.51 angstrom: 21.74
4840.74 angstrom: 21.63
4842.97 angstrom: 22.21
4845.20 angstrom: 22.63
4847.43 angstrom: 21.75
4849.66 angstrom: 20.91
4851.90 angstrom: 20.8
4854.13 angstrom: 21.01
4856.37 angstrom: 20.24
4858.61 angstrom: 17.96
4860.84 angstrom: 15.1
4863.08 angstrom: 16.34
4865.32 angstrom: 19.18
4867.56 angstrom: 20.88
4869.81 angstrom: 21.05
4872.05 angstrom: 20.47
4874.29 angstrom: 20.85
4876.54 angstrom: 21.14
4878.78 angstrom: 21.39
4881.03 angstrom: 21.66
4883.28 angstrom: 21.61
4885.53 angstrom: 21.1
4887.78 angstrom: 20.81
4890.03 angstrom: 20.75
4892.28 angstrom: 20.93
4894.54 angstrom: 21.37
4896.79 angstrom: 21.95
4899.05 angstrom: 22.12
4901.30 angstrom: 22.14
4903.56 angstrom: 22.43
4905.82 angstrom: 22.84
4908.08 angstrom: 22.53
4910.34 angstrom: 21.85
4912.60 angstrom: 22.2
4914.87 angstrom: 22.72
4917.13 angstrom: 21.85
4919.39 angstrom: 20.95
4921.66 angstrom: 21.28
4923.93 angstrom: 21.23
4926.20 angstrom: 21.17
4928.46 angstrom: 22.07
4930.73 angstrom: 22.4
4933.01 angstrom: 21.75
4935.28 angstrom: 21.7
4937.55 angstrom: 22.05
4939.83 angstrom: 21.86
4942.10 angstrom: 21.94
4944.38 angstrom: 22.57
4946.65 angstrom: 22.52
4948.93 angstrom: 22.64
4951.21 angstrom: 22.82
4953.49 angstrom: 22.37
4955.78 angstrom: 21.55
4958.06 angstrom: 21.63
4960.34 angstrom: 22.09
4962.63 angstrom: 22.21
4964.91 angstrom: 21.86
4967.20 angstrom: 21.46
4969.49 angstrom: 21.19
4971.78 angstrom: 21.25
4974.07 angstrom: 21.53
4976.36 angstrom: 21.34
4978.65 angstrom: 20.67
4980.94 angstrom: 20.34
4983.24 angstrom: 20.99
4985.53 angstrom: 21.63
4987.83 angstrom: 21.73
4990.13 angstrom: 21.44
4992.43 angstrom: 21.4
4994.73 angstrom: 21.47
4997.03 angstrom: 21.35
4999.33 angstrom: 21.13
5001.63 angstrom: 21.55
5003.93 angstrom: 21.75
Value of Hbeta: 2.57 angstrom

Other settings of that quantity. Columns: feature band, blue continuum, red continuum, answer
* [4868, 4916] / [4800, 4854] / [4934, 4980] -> 0.6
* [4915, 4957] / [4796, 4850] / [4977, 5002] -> -0.9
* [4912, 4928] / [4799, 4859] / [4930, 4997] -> 0.1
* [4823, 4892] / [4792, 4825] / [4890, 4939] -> 3.4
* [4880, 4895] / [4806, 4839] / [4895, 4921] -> 0.6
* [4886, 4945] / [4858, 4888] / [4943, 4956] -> -1.3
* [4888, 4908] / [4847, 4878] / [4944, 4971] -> -1.1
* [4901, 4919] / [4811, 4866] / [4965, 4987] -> -0.9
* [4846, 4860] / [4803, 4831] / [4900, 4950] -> 1.1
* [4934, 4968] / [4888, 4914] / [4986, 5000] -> -0.7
